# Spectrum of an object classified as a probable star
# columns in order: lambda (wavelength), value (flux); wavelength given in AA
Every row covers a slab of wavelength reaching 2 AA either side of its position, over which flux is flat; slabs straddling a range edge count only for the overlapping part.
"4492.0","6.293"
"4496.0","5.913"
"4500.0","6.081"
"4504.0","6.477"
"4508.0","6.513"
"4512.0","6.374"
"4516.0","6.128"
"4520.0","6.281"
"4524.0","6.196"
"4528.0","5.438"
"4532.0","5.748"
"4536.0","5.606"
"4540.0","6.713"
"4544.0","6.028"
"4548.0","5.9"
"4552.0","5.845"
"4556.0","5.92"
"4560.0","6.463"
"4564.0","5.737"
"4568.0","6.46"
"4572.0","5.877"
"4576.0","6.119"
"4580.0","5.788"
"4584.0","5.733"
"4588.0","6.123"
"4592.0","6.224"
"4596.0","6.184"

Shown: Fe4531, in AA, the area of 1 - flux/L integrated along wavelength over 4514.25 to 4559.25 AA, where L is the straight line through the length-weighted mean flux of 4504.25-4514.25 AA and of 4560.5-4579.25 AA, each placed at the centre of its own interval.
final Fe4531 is 2.0 AA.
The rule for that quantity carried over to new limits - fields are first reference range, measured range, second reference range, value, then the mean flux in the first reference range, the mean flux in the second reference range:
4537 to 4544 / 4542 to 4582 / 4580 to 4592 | 1.0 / 6.36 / 5.95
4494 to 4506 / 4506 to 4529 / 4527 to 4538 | -1.3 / 6.16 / 5.61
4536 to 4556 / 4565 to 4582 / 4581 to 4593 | -0.1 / 6.05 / 5.99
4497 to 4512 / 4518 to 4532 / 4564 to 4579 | 0.7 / 6.33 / 6.07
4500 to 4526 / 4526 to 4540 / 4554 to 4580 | 1.0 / 6.31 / 6.07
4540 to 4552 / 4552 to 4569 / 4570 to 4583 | -0.3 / 6.07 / 5.91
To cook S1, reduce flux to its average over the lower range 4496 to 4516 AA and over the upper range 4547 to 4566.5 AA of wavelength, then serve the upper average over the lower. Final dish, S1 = 0.95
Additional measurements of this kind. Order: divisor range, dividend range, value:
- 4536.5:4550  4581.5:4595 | 0.98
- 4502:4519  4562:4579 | 0.95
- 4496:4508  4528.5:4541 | 0.94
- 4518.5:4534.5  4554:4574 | 1.03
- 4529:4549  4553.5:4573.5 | 1.02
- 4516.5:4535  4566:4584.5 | 1.02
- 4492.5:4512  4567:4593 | 0.96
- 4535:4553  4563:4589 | 0.99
